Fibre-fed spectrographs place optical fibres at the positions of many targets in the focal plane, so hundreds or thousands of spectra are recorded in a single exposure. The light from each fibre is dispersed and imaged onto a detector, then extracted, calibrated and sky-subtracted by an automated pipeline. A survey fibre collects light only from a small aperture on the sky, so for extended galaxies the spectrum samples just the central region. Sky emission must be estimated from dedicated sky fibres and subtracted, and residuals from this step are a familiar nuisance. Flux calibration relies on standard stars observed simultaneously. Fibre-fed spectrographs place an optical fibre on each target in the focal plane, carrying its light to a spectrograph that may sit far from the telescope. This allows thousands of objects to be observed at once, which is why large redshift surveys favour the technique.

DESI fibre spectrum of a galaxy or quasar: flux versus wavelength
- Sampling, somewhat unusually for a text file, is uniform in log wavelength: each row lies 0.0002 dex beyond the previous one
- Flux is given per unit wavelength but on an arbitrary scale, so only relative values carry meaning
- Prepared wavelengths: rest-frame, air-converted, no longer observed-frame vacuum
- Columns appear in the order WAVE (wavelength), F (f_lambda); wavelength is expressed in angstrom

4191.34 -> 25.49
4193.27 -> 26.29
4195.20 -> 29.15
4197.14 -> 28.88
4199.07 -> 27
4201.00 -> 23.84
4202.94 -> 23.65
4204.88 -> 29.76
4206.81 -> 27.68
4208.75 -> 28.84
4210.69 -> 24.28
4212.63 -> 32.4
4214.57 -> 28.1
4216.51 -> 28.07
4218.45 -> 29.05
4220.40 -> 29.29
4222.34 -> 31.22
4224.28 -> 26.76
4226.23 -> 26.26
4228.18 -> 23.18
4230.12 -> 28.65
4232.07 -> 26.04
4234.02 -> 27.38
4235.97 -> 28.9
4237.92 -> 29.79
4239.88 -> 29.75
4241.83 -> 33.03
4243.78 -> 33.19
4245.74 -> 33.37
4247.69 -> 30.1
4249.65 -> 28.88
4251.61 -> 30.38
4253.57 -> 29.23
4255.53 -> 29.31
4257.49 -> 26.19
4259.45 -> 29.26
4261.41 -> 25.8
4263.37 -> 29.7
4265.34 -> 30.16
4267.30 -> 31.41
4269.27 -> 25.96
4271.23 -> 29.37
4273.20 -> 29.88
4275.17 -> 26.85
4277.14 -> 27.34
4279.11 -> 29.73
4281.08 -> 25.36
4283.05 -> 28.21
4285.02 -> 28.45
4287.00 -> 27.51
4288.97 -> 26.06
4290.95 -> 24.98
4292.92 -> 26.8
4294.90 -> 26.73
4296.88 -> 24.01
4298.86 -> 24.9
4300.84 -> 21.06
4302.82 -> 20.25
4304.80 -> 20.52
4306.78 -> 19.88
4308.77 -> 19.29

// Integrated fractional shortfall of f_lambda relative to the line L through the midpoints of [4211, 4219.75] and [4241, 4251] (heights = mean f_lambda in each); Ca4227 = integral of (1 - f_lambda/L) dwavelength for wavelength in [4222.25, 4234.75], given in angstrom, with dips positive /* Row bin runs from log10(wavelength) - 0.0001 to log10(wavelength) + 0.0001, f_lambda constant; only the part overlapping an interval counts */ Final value 1.4 angstrom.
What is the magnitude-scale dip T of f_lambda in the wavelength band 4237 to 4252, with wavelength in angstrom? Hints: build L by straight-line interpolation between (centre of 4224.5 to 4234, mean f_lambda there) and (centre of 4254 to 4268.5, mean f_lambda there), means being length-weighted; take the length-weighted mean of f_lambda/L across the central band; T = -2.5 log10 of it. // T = -0.13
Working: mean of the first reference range 26.2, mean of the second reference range 28.8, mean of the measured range 31.1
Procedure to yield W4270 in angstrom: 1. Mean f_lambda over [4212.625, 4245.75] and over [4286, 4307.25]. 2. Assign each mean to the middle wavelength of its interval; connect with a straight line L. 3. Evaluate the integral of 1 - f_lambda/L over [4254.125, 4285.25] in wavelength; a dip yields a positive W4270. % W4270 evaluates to -2.9 angstrom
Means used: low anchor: 28.9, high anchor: 24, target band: 28.3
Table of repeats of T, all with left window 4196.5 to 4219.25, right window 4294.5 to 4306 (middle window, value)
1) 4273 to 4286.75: -0.172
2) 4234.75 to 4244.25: -0.185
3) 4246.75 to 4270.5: -0.161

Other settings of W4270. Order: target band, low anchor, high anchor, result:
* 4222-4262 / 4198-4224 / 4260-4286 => -1.06 angstrom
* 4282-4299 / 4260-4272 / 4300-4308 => -2.28 angstrom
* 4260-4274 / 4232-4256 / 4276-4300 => -0.30 angstrom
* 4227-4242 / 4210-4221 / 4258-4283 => 0.24 angstrom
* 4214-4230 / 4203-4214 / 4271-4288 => 0.20 angstrom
